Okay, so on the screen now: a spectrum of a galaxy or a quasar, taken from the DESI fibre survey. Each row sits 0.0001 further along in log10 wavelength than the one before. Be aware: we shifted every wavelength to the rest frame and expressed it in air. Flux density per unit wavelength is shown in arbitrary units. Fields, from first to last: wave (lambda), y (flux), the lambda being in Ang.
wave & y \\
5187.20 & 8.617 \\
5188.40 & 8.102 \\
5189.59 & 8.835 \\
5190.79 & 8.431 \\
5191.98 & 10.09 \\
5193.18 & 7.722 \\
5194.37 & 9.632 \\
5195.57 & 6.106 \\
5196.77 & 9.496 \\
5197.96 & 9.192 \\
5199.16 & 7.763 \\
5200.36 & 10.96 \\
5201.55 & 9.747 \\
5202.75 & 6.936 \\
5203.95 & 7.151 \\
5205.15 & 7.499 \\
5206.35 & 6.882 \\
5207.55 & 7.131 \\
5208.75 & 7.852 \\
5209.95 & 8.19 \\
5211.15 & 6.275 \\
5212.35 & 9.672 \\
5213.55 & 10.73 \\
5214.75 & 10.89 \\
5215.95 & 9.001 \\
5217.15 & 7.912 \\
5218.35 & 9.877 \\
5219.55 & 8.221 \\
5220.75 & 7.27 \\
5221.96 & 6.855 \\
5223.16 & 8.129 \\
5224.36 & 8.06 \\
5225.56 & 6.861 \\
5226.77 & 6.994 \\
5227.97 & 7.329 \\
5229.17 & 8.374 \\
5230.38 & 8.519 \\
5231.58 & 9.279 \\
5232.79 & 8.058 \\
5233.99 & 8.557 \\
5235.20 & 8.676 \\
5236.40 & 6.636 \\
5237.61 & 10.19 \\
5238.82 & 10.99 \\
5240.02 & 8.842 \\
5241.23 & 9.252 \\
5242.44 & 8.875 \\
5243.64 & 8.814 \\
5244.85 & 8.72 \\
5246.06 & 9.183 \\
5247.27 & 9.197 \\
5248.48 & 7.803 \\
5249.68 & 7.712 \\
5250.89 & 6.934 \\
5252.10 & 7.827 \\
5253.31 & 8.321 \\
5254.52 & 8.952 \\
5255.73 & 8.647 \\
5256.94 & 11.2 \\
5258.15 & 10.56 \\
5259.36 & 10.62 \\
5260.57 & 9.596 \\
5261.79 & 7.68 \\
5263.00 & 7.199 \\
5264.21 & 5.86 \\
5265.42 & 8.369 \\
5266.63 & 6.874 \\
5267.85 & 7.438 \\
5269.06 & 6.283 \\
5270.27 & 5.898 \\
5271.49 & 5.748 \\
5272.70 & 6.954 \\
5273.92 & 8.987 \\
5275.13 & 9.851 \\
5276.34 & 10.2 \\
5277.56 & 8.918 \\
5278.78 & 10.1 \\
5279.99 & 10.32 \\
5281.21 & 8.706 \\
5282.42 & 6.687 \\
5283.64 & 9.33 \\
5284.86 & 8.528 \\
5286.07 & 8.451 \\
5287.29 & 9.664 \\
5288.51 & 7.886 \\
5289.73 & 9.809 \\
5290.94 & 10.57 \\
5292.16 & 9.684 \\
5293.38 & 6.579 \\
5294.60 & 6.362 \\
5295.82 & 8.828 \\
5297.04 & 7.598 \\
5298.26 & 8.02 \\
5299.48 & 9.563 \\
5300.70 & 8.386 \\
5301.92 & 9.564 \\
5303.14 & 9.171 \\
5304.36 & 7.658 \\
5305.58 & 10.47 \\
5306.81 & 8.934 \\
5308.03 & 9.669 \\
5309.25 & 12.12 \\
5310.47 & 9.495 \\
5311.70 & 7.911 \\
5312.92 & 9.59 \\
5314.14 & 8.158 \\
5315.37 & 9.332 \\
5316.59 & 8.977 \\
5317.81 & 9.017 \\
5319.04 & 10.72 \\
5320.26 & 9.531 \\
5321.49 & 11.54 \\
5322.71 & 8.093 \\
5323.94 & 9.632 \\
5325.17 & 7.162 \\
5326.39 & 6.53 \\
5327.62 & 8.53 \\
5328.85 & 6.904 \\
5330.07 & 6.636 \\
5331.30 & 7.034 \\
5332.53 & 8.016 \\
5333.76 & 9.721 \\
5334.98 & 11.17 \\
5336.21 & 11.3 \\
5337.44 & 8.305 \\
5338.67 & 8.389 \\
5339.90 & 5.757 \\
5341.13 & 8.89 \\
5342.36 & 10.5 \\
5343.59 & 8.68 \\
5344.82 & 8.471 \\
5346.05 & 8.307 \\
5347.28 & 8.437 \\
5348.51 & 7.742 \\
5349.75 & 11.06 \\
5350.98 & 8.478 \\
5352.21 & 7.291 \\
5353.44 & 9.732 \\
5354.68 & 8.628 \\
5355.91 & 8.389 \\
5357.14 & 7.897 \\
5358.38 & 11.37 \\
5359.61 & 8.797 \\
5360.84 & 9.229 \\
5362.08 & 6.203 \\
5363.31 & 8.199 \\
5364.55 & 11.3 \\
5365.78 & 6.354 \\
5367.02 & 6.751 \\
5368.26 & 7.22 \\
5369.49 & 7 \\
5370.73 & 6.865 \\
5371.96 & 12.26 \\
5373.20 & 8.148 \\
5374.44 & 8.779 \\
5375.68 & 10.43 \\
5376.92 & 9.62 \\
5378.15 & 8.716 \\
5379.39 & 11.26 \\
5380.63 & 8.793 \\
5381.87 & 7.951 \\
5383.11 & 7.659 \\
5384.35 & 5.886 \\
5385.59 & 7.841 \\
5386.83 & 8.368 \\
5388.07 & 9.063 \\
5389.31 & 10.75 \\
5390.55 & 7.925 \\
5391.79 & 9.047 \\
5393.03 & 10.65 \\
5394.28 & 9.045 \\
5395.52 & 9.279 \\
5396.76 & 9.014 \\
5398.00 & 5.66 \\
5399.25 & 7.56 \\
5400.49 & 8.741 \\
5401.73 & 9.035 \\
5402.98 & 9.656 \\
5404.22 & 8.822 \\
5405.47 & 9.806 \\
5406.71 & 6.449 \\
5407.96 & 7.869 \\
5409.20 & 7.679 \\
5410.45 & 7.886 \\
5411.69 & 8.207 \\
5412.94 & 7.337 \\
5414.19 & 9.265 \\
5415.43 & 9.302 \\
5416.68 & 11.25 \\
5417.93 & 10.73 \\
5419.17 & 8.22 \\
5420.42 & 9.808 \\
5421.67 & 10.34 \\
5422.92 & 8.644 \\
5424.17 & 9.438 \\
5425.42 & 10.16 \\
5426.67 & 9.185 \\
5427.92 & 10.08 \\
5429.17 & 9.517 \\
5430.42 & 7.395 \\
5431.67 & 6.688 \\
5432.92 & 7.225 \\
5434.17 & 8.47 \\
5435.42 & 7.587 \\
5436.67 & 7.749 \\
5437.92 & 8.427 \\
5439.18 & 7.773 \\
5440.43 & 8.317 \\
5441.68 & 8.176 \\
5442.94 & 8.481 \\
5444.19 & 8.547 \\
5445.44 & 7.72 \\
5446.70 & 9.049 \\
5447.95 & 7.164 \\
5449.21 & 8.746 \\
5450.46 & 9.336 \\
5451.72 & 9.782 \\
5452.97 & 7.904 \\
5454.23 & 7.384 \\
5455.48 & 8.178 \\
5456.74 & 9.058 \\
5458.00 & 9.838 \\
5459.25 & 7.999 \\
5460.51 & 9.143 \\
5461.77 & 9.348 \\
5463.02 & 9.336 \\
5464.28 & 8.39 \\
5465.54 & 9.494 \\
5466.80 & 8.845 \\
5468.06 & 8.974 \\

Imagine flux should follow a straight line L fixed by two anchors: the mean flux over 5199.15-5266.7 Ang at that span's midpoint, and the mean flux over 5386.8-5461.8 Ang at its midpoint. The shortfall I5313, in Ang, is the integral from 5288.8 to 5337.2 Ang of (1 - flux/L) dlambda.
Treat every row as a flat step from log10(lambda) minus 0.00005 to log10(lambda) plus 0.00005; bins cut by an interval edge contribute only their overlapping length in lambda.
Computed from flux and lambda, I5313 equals -2.1 Ang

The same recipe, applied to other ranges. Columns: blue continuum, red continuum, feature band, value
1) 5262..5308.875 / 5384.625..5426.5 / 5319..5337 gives -0.42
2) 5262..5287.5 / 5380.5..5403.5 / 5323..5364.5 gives -1.12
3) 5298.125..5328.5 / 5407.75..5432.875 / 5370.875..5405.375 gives 0.42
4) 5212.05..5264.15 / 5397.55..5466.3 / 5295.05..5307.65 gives -0.25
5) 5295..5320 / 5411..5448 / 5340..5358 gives 0.58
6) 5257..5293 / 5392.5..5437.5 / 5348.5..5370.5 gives 0.58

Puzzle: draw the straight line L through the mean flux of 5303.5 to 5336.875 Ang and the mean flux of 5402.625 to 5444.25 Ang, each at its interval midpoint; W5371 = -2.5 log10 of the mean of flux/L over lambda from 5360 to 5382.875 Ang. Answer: 0.03 mag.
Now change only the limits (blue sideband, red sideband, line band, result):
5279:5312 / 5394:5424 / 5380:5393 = 0.04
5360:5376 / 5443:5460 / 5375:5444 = -0.03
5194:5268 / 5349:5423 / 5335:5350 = -0.03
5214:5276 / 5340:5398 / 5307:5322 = -0.13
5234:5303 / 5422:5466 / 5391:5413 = 0.01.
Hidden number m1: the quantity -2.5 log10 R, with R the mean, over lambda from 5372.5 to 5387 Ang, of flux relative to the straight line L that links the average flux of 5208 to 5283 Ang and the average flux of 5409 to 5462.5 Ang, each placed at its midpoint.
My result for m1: -0.01 mag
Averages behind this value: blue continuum 8.43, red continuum 8.67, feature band 8.64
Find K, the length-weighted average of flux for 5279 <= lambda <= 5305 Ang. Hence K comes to 8.66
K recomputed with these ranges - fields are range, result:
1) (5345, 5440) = 8.65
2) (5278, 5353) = 8.82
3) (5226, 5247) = 8.66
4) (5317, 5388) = 8.63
